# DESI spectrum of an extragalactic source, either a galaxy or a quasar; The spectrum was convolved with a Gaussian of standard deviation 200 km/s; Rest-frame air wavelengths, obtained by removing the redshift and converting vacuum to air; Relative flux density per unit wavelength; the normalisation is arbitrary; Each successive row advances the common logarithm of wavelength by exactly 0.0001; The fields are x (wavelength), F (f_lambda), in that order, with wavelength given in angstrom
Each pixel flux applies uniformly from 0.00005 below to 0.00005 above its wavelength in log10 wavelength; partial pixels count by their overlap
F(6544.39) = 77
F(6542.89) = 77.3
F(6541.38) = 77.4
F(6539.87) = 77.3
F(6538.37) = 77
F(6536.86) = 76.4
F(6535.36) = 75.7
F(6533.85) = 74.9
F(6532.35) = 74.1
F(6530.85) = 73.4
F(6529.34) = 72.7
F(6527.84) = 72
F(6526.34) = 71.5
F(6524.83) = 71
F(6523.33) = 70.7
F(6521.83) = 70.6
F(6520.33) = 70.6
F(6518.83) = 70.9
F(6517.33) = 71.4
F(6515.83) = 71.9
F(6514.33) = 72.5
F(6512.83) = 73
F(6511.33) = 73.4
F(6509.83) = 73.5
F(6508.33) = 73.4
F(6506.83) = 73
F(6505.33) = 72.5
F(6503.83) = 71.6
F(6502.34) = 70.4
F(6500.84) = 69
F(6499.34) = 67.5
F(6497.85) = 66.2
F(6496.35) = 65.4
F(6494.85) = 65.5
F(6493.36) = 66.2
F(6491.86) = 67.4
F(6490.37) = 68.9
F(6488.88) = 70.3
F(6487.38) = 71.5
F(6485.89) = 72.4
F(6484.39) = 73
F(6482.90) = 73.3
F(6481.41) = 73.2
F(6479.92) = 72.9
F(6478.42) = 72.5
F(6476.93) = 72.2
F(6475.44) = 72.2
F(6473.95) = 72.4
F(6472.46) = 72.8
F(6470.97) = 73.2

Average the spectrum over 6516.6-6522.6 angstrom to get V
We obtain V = 70.9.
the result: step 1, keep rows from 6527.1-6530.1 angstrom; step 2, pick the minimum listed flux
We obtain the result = 72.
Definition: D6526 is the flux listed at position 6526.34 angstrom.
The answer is 71.5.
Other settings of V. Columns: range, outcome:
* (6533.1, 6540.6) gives 76.3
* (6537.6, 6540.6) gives 77.2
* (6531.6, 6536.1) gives 74.9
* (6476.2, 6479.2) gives 72.2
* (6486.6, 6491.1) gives 70.3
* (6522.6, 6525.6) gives 70.7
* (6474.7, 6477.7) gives 72.3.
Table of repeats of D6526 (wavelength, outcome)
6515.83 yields 71.9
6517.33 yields 71.4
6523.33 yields 70.7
